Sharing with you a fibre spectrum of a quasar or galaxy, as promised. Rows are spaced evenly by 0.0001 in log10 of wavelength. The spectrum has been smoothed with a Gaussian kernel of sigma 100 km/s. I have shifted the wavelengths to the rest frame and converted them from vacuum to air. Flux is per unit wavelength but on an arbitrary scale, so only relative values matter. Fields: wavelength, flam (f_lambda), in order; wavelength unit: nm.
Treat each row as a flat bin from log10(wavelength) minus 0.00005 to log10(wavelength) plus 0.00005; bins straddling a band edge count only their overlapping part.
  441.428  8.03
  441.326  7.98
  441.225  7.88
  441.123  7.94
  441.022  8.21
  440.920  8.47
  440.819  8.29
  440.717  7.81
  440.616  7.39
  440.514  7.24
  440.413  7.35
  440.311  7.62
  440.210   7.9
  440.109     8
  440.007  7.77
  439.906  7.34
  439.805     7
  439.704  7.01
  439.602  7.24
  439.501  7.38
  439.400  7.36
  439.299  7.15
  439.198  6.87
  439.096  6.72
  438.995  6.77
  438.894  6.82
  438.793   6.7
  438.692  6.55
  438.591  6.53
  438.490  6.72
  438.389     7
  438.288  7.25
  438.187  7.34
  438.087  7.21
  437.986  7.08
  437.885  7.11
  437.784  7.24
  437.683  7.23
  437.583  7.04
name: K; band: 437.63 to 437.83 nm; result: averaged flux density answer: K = 7.25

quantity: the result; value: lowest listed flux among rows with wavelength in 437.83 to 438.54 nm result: 6.72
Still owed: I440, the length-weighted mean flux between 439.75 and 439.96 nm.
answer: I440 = 7.21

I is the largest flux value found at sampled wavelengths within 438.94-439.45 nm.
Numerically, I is 7.36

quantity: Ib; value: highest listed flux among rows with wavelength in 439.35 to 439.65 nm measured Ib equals 7.38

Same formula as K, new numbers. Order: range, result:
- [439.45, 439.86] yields 7.16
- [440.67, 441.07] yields 8.19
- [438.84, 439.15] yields 6.76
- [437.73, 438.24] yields 7.2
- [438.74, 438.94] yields 6.76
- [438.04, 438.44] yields 7.21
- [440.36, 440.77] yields 7.44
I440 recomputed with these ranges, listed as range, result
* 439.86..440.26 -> 7.76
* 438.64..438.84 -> 6.62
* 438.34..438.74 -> 6.7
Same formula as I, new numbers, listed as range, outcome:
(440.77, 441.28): 8.47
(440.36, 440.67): 7.39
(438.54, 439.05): 6.82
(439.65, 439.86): 7.01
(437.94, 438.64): 7.34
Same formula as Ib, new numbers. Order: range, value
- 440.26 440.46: 7.62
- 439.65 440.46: 8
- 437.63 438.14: 7.24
